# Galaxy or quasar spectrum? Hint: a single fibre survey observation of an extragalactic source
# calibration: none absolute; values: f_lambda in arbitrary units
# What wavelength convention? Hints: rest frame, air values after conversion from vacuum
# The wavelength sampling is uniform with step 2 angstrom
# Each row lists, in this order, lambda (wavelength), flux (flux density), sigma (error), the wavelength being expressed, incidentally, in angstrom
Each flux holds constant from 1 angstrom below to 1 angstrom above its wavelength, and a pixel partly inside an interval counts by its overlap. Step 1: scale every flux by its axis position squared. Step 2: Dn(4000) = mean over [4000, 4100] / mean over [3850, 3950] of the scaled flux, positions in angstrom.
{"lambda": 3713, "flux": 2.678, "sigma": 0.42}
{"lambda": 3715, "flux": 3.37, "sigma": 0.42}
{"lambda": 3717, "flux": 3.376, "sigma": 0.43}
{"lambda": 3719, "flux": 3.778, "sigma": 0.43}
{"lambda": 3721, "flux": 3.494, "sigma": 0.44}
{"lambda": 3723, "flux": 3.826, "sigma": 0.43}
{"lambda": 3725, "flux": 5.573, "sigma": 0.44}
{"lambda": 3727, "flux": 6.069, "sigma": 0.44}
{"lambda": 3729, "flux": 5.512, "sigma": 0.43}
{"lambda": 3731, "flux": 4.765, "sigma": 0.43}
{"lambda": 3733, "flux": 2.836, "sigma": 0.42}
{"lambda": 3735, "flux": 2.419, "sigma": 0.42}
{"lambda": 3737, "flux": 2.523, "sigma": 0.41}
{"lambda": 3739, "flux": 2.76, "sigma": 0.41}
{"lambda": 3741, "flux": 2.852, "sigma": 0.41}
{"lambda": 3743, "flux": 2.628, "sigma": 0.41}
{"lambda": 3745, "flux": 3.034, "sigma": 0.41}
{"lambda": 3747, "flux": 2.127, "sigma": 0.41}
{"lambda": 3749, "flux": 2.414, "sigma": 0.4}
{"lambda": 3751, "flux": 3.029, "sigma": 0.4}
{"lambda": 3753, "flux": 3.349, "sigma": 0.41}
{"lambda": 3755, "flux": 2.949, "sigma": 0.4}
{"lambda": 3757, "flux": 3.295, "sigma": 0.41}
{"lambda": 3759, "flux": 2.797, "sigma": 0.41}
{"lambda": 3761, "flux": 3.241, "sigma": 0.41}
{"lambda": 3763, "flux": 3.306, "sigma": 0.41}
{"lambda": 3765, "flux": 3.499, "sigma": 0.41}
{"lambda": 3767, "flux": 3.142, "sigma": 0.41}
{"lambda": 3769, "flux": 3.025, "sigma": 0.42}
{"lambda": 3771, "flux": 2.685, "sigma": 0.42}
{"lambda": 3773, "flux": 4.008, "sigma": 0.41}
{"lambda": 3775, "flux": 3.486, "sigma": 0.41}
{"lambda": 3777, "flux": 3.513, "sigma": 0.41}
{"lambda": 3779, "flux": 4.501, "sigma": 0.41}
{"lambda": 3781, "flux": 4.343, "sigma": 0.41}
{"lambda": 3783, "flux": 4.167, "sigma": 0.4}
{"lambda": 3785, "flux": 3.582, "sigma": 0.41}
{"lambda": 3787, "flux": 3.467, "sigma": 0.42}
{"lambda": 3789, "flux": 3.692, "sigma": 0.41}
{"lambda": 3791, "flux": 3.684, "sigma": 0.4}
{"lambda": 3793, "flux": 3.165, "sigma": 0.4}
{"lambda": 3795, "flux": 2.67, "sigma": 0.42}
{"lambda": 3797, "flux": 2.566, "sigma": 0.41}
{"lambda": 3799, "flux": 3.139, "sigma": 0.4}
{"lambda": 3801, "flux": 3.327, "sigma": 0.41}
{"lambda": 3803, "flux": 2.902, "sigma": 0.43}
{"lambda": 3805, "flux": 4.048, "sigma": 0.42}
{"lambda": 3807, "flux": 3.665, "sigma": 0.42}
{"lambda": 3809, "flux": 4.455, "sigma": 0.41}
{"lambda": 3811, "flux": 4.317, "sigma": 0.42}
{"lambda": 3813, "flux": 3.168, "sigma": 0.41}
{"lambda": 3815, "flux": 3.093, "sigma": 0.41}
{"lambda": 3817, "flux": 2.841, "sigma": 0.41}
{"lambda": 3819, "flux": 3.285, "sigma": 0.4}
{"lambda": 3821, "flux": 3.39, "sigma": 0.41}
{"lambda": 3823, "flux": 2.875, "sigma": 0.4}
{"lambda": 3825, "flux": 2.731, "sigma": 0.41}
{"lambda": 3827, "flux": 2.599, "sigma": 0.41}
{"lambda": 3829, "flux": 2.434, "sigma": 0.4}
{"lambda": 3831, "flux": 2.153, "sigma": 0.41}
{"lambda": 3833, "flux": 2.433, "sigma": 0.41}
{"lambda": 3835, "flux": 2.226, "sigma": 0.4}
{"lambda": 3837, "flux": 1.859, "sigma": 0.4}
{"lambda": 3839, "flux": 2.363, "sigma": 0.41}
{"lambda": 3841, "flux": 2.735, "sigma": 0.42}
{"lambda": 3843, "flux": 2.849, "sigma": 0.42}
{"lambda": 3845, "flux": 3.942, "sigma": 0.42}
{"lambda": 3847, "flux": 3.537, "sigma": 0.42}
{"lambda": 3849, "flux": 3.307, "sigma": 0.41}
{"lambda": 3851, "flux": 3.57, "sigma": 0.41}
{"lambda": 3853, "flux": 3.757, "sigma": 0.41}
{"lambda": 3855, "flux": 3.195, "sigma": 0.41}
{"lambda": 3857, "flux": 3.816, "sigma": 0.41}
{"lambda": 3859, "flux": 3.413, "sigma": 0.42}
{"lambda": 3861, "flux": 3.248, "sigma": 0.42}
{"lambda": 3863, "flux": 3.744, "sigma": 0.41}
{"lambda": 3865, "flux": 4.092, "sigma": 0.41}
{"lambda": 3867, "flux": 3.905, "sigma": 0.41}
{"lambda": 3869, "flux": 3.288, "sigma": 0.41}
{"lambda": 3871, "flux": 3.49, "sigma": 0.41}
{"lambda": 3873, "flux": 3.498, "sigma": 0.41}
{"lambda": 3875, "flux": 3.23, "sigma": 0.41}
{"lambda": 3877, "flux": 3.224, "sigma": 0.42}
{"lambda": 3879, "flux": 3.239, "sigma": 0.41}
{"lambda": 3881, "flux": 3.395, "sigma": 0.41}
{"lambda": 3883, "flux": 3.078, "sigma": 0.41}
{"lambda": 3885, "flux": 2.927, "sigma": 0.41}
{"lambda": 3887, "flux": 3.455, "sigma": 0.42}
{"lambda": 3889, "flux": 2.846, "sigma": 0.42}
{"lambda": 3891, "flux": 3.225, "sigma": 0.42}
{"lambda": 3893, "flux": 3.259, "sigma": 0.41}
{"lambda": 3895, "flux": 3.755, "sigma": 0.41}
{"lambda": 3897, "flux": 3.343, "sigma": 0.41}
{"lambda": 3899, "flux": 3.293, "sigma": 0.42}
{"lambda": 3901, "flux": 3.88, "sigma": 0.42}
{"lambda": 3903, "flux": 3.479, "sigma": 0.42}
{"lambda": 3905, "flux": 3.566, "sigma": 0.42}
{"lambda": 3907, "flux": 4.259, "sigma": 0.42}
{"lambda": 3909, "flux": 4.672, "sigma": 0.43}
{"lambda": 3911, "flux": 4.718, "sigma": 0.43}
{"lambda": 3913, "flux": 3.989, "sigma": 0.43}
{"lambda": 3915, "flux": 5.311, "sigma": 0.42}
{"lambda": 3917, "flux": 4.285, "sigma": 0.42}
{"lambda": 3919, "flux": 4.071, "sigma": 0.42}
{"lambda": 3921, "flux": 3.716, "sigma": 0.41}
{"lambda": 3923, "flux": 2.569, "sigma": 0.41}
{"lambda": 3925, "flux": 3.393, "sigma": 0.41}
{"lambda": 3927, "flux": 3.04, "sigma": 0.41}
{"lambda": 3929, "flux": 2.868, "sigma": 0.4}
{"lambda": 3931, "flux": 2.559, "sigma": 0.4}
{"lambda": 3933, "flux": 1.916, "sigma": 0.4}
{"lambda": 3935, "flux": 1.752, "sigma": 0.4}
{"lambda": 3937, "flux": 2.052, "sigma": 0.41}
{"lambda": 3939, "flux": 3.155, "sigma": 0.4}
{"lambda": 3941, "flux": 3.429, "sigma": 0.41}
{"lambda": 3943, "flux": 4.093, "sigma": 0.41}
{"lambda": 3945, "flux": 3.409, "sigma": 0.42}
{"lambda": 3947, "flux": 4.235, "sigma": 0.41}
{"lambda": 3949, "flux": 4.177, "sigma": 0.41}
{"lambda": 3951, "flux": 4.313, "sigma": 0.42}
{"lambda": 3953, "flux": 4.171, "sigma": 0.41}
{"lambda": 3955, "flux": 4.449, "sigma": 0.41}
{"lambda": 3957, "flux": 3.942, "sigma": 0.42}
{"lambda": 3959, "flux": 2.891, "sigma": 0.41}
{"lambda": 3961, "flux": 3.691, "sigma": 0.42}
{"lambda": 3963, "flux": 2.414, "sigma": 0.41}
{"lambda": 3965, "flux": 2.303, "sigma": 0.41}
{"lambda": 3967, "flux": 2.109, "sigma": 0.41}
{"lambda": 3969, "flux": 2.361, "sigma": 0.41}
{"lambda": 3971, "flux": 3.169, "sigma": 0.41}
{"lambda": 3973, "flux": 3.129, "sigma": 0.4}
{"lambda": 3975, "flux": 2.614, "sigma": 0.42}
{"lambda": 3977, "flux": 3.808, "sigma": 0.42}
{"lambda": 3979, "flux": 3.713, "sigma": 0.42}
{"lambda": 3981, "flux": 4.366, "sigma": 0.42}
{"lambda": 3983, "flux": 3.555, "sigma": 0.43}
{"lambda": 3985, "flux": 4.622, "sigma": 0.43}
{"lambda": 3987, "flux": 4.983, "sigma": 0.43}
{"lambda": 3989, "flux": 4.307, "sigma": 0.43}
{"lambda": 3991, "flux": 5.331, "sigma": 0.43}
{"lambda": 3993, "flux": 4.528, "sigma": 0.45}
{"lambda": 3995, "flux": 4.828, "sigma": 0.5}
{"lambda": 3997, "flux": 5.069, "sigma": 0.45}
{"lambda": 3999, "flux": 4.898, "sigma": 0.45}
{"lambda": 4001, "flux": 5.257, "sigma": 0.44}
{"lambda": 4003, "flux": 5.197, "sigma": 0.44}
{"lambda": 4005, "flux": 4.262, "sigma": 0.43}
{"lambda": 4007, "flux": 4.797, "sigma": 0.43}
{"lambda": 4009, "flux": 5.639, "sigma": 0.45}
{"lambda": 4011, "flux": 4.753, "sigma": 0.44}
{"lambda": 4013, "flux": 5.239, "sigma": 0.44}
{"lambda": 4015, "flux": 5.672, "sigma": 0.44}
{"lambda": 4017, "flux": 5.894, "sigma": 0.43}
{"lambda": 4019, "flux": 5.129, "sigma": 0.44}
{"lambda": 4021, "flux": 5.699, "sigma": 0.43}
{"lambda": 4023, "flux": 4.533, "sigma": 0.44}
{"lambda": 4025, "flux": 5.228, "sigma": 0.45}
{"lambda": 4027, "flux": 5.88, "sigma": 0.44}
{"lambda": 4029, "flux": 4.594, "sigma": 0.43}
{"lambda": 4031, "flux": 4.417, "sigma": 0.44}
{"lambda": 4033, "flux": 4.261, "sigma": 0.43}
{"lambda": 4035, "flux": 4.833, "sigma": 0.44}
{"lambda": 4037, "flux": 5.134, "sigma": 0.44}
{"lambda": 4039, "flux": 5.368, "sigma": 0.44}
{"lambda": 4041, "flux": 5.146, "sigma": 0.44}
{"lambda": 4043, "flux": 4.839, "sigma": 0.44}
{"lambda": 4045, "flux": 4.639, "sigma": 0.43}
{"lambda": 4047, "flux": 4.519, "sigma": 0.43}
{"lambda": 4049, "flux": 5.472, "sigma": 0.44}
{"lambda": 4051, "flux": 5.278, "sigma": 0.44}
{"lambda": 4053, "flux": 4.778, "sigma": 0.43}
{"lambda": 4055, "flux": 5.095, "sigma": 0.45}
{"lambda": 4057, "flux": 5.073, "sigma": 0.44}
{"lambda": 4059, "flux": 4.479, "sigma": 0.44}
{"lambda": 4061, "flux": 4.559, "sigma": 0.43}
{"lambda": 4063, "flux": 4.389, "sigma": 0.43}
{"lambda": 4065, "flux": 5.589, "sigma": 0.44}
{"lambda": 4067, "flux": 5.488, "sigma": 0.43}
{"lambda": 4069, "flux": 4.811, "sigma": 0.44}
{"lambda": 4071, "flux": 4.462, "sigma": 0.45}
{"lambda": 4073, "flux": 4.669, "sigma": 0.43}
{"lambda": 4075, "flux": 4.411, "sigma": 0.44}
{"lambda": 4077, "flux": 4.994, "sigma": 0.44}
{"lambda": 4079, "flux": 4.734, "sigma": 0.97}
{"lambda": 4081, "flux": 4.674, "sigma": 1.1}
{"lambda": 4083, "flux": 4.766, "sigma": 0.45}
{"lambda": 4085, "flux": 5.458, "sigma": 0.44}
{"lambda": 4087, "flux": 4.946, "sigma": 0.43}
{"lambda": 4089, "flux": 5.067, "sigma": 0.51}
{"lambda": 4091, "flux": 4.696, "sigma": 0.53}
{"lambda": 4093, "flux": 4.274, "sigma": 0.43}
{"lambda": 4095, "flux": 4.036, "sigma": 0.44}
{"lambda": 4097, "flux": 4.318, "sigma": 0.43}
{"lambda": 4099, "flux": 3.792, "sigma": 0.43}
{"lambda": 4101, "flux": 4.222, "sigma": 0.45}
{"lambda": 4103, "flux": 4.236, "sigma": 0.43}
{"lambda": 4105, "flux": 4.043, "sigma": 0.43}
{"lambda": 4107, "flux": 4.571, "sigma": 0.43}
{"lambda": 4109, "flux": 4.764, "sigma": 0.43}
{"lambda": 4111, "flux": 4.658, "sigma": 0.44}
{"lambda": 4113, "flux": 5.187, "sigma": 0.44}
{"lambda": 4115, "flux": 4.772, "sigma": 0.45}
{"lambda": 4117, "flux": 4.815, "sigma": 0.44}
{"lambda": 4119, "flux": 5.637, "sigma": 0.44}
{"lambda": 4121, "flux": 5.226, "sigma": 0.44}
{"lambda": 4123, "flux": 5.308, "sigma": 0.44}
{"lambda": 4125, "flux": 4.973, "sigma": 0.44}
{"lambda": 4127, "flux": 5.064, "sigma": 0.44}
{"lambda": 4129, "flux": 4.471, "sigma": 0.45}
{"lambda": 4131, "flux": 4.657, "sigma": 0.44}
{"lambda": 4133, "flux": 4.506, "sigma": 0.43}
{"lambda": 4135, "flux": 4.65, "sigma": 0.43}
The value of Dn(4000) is 1.52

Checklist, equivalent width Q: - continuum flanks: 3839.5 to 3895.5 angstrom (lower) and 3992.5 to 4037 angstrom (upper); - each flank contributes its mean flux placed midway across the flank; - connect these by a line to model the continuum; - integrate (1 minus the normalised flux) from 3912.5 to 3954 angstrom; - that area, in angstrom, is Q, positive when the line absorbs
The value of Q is 6.7 angstrom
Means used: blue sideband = 3.38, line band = 3.45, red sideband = 5.04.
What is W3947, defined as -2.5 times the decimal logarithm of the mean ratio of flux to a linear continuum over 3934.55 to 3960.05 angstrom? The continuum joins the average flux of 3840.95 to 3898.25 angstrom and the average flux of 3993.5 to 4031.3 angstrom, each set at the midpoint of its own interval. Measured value 0.21 mag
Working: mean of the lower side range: 3.4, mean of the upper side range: 5.11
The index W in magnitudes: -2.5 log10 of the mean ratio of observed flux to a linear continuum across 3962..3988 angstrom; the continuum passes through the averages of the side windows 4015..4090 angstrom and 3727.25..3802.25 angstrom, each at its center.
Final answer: 0.34 mag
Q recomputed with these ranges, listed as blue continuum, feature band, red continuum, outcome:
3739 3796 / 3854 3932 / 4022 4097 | 7.82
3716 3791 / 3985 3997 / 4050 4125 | -1.11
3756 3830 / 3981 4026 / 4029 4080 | -3.91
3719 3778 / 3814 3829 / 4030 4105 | 3.09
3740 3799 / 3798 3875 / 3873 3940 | 1.96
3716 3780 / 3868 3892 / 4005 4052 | 5.48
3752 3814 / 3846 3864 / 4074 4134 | 1.10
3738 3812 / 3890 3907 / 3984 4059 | 2.62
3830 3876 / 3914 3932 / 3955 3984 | -1.91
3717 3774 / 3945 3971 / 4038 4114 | 5.17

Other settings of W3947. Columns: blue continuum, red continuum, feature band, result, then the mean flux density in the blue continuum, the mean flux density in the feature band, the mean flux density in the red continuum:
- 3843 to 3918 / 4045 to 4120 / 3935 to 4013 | 0.059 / 3.62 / 3.94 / 4.75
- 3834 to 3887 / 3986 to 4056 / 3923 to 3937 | 0.494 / 3.27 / 2.55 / 5.01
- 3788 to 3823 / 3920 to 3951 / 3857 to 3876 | -0.098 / 3.36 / 3.56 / 3.13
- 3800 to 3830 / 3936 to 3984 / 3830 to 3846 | 0.270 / 3.28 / 2.57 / 3.4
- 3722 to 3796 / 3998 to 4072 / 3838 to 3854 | 0.209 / 3.46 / 3.26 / 5.01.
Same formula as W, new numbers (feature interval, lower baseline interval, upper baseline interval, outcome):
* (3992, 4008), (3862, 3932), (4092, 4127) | -0.19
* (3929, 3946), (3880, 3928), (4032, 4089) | 0.37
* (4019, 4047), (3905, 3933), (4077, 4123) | -0.15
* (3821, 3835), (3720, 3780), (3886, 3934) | 0.33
